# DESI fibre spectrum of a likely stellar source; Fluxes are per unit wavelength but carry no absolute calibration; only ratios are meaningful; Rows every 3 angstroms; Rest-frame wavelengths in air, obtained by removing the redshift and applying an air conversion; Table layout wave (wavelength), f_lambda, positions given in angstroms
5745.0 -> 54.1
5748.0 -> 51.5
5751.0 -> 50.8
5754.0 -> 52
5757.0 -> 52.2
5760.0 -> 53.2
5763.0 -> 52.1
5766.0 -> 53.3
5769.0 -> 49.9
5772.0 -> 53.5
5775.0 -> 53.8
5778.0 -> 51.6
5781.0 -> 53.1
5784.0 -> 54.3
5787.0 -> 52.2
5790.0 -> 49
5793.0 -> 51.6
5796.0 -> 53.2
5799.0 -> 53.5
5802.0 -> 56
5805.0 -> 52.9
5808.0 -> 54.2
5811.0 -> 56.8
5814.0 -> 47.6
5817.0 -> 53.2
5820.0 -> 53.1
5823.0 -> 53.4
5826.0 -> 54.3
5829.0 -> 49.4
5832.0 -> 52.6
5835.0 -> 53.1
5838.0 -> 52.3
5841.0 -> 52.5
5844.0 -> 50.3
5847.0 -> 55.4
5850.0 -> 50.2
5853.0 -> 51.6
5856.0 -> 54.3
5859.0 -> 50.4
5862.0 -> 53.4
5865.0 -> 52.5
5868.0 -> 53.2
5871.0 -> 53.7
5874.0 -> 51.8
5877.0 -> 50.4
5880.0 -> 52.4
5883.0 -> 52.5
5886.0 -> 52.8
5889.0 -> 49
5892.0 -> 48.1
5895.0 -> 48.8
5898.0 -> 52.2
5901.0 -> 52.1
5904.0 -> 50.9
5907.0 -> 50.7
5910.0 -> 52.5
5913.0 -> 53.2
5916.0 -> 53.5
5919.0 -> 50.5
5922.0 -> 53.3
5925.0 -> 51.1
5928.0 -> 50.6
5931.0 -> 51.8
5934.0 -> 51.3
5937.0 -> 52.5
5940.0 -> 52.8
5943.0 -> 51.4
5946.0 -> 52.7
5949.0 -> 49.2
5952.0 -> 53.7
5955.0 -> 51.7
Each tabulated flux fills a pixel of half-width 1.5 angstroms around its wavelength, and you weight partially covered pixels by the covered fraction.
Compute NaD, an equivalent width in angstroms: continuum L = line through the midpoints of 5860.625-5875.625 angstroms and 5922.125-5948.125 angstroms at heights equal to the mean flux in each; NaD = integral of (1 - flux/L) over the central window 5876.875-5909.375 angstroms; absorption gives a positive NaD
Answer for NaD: 0.9 angstroms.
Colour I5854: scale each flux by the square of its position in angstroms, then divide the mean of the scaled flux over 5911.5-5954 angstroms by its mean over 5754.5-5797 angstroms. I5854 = 1.0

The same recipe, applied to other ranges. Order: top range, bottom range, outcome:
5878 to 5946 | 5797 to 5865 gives 1.00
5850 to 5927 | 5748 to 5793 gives 1.03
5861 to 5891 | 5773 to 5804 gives 1.02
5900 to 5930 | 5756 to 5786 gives 1.03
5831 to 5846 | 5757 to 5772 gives 1.03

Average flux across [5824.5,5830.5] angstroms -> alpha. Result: 51.8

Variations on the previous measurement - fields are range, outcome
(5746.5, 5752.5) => 51.1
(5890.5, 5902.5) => 50.3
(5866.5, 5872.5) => 53.5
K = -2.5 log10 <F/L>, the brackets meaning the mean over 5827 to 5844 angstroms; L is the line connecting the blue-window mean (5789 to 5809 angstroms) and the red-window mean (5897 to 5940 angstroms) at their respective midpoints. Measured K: 0.02 mag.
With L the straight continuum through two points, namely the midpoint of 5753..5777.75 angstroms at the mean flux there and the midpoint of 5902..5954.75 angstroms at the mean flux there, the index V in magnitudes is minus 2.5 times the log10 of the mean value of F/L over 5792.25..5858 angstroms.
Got -0.01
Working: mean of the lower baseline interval 52.5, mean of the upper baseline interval 51.9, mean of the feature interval 52.8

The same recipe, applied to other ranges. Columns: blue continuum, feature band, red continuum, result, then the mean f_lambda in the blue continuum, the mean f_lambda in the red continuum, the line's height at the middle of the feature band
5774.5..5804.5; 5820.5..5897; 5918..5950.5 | 0.006 mag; 52.8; 51.6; 52.2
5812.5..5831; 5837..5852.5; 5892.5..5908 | -0.012 mag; 51.9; 50.8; 51.5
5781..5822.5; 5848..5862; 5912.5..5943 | 0.012 mag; 52.9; 52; 52.5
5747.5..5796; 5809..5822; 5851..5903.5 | -0.016 mag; 52.2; 51.7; 52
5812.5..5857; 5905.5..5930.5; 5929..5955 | 0.001 mag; 52.2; 51.9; 52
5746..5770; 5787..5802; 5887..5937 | -0.010 mag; 52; 51.3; 51.8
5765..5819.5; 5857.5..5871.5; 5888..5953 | -0.011 mag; 52.8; 51.5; 52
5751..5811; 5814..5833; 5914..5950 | 0.005 mag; 52.8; 51.8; 52.5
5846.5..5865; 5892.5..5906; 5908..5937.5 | 0.029 mag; 52.4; 52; 52.1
